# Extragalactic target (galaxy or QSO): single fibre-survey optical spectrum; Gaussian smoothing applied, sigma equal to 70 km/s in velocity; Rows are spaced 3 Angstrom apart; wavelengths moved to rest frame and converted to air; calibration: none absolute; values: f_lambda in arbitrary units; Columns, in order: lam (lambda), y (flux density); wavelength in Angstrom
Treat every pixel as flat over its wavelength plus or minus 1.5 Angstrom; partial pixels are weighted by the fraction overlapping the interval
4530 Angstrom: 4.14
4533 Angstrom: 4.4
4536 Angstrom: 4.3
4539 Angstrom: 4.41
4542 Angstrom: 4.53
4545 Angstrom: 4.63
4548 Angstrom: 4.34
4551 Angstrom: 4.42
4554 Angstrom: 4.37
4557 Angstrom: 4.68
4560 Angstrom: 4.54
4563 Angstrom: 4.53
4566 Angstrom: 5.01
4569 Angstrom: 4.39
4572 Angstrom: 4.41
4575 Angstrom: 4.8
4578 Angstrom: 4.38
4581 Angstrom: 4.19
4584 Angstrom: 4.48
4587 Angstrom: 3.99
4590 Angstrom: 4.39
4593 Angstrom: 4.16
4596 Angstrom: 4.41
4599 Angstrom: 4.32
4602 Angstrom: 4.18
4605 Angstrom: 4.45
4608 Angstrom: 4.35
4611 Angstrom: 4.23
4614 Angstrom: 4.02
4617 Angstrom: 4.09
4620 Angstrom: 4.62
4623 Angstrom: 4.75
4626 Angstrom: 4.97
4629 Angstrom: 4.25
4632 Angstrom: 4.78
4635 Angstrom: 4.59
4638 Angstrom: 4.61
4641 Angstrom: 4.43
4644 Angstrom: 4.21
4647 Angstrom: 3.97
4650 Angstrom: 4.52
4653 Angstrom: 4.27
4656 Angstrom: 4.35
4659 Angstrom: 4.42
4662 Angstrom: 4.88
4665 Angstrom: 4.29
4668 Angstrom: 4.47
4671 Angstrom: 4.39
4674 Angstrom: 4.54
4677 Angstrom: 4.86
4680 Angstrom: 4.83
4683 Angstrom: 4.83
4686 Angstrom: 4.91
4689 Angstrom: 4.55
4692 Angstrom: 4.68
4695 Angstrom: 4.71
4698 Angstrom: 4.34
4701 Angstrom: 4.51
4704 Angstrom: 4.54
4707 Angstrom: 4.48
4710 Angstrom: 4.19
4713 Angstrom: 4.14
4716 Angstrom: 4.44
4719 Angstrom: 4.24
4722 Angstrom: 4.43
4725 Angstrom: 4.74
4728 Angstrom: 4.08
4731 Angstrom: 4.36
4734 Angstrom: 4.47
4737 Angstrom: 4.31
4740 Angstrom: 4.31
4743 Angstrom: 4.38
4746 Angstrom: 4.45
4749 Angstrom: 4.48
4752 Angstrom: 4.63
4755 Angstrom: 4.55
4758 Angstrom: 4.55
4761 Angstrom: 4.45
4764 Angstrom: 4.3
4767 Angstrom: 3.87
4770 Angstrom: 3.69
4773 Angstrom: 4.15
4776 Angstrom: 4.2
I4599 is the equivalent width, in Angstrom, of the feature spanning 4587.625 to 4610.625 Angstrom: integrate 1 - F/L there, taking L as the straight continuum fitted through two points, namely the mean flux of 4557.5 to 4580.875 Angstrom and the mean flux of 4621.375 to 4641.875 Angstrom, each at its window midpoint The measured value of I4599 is 1.45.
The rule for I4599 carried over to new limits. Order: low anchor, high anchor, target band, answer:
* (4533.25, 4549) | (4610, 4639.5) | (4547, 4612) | 0.8 Angstrom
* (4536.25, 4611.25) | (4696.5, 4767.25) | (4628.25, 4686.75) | -1.5 Angstrom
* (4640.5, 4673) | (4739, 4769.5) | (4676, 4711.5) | -1.9 Angstrom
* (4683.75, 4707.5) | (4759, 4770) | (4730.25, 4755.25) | -0.8 Angstrom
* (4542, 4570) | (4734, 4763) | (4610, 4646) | 0.4 Angstrom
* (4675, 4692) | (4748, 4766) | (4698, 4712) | 0.8 Angstrom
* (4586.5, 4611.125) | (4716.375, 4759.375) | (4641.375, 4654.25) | 0.2 Angstrom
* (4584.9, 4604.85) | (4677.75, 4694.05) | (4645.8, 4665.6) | 0.9 Angstrom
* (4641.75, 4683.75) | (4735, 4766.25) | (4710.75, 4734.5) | 0.5 Angstrom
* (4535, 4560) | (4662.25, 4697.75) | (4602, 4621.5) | 1.1 Angstrom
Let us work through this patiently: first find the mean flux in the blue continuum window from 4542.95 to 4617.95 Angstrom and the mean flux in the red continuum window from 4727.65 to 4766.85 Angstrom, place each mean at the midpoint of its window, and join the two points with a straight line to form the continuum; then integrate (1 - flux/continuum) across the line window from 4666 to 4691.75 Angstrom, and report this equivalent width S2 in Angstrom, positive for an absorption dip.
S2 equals -1.6 Angstrom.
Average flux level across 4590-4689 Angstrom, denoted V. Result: 4.47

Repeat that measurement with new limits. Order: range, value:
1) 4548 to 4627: 4.42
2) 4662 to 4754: 4.49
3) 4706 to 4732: 4.34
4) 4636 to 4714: 4.5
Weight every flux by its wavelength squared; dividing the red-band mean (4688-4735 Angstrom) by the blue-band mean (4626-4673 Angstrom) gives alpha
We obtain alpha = 1.02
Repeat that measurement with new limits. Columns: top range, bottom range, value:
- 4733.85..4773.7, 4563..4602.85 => 1.06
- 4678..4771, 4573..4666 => 1.06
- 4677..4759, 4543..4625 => 1.08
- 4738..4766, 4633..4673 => 1.05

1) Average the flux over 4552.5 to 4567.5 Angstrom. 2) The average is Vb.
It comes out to 4.63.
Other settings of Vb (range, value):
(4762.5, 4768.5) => 4.08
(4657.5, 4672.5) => 4.49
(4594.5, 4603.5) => 4.3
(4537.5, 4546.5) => 4.52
